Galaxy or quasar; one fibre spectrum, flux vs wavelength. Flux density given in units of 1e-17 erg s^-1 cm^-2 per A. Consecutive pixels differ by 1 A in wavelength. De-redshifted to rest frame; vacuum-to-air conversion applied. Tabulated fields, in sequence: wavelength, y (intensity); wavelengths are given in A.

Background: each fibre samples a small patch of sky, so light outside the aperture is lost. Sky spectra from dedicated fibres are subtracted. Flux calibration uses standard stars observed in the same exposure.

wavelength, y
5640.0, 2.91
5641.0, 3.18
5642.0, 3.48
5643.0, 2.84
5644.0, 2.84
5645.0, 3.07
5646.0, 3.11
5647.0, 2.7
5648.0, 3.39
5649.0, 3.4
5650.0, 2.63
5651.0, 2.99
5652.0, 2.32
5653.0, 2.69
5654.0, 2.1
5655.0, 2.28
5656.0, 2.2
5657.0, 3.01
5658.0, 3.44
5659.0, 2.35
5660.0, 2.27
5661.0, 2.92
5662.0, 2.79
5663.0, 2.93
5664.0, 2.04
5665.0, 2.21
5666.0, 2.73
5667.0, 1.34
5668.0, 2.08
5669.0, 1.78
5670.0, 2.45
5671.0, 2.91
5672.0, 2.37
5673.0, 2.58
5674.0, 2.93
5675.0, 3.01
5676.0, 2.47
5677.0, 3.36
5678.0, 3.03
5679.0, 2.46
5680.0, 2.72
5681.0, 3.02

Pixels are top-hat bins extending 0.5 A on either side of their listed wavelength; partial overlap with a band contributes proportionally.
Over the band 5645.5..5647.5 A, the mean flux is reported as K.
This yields 2.91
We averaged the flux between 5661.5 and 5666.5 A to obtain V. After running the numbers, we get 2.54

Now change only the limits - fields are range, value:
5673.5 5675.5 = 2.97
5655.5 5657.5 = 2.6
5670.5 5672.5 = 2.64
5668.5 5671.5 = 2.38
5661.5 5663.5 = 2.86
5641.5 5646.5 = 3.07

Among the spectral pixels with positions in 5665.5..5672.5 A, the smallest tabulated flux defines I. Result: 1.34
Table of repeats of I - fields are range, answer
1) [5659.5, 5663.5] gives 2.27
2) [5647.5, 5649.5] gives 3.39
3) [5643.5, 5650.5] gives 2.63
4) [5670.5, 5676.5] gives 2.37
